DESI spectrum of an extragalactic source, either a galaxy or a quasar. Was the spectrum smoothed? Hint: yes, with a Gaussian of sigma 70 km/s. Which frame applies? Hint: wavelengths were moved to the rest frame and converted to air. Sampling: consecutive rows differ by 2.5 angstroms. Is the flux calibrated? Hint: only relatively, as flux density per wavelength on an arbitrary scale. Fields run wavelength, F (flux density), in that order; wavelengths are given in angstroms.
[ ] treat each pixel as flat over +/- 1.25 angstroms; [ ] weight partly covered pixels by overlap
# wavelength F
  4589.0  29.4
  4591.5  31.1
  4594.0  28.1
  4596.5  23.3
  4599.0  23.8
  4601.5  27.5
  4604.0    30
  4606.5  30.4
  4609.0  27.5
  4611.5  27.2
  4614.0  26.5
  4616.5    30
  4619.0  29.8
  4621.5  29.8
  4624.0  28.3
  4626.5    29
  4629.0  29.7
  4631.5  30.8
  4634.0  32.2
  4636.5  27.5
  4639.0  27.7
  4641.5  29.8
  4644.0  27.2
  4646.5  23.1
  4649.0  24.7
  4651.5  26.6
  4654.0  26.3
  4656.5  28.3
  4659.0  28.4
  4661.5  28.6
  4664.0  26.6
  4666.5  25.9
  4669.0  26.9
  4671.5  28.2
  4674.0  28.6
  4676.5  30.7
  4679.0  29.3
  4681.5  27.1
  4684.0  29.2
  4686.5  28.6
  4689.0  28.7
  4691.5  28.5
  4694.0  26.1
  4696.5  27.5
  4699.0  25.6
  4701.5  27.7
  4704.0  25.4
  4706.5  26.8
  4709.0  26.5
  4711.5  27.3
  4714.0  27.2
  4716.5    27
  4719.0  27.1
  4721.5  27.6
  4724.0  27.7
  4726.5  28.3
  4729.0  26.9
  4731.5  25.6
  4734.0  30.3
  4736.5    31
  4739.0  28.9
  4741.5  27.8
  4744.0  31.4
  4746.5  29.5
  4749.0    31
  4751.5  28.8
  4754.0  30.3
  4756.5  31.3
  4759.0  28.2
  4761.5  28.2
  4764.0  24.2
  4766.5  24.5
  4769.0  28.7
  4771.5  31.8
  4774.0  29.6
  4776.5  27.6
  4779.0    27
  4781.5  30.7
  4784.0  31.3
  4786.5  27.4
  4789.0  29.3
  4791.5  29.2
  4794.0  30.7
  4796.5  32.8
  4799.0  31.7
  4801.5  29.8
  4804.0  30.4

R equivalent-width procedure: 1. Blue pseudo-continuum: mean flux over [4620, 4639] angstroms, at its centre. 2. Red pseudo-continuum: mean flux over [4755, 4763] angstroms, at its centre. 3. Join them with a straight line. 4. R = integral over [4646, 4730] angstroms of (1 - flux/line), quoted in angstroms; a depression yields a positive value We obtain 5.6 angstroms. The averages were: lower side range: 29.5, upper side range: 29.1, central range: 27.4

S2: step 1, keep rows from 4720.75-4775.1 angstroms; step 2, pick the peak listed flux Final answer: 31.8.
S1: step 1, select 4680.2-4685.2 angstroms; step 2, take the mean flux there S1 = 28.2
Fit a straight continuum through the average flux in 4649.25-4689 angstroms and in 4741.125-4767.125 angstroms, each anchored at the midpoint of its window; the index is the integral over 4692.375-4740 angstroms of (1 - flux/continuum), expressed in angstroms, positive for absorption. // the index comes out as 1.67 angstroms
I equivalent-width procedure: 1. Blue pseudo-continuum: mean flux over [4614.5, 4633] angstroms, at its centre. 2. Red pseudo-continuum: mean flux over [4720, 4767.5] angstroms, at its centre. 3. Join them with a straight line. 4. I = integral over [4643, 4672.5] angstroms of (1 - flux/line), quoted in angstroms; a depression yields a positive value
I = 2.5 angstroms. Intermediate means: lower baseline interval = 29.5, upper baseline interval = 28.5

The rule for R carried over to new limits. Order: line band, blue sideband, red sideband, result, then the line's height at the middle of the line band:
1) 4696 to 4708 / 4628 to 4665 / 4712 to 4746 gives 0.66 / 28.1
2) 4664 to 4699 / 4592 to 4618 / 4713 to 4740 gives -0.18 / 27.8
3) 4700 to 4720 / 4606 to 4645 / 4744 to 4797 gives 1.52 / 29.1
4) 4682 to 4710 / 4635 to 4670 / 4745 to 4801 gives 0.50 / 27.8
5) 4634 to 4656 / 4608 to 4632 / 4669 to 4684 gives 1.35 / 28.7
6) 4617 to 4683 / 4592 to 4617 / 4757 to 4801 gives -0.65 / 27.9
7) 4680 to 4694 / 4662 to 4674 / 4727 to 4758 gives -0.25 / 27.7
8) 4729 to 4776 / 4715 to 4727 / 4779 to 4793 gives -0.80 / 28.4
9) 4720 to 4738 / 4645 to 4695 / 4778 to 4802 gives 0.35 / 28.8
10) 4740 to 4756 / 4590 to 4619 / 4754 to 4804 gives -0.48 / 29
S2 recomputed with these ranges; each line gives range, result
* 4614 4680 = 32.2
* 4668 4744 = 31.4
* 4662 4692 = 30.7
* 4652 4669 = 28.6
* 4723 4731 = 28.3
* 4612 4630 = 30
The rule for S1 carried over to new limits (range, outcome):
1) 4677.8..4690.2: 28.6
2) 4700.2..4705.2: 26.6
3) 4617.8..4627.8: 29.2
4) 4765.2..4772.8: 28.3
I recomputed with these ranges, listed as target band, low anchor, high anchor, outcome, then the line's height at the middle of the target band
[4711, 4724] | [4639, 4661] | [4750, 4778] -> 0.3 angstroms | 27.8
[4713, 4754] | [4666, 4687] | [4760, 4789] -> -0.3 angstroms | 28.3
